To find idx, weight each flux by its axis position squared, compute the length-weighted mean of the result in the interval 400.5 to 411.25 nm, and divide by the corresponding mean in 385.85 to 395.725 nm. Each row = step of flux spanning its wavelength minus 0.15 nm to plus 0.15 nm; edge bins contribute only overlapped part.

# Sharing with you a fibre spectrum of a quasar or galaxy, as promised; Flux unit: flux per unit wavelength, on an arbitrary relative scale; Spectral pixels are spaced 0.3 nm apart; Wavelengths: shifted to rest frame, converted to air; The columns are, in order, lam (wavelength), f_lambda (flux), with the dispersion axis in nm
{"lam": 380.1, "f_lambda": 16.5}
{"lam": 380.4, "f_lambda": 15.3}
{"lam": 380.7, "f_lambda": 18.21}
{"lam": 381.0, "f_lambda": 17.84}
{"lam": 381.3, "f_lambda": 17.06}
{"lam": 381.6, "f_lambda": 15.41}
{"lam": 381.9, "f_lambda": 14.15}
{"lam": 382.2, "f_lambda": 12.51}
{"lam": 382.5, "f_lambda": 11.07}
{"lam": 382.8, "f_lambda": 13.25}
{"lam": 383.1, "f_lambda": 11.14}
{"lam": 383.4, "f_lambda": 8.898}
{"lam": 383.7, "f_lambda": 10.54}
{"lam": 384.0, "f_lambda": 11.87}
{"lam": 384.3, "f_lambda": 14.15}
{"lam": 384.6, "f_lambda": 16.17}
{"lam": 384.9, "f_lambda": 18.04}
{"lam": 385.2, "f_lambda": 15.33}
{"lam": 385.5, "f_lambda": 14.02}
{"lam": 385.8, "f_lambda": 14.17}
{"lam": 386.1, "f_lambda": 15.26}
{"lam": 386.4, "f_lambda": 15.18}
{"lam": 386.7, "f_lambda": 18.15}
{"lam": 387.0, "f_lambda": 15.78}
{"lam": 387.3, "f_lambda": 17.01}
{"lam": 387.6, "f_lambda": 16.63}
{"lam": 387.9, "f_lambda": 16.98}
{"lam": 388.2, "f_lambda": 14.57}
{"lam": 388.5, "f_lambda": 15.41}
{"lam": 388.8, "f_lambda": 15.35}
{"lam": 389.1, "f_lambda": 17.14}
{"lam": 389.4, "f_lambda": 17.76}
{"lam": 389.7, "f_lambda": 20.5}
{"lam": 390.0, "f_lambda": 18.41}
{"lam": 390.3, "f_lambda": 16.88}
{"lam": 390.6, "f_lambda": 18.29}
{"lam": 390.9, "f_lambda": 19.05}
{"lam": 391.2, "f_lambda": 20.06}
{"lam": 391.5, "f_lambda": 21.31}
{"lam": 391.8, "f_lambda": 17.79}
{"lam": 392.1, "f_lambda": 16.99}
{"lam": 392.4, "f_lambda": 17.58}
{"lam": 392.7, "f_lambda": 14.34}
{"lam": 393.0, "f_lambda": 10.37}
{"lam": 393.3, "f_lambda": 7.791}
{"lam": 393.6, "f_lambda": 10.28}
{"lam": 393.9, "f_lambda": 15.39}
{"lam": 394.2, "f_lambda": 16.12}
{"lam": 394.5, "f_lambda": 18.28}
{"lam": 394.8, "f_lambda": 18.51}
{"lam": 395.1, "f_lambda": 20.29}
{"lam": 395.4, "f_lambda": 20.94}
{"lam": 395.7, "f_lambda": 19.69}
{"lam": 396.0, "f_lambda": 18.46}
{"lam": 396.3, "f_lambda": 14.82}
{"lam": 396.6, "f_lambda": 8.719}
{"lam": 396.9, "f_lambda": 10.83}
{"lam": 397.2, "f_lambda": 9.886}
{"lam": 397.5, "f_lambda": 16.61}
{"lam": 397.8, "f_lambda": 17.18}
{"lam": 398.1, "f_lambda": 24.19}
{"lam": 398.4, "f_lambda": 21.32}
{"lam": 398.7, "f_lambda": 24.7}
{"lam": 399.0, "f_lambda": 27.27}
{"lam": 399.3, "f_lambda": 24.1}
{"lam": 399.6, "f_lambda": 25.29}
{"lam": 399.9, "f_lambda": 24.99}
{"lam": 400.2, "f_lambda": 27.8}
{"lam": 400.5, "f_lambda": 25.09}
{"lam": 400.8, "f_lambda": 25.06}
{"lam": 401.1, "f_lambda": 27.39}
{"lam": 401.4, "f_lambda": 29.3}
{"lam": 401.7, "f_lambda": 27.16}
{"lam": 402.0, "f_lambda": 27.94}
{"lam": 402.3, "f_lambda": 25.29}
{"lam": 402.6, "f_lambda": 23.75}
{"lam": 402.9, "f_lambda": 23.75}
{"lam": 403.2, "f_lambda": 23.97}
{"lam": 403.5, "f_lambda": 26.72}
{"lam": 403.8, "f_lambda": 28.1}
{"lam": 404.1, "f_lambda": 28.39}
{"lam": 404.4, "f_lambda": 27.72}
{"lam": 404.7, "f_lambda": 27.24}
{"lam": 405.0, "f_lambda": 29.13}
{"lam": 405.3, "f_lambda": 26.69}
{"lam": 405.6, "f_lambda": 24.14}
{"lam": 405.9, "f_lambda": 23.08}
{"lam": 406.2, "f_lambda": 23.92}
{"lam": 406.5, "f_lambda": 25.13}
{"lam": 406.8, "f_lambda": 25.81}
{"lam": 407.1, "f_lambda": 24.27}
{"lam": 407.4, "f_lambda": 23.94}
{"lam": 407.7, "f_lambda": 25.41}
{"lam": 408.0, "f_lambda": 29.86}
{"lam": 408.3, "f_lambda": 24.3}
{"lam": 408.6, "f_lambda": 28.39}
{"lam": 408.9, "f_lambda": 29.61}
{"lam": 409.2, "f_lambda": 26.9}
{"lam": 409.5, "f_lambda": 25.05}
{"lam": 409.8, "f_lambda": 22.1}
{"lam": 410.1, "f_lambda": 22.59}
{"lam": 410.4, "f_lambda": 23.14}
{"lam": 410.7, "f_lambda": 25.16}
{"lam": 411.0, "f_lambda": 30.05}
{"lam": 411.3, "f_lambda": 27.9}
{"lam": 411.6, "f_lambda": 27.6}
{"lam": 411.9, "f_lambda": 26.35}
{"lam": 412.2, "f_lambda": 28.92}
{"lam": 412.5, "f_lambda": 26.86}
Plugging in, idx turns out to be 1.68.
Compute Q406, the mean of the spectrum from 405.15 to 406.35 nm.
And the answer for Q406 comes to 24.5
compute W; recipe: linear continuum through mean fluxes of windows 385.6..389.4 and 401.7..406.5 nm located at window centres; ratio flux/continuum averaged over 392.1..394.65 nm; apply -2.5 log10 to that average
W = 0.37 mag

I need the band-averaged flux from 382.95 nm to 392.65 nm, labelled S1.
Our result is 16.1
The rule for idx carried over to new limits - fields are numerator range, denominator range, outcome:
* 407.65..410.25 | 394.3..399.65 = 1.47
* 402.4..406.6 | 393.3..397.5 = 1.77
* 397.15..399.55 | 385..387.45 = 1.45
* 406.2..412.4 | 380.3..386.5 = 2.09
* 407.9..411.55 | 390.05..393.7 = 1.79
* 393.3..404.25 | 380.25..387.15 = 1.60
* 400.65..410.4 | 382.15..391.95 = 1.80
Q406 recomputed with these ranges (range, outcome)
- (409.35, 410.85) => 23.6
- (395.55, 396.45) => 17.7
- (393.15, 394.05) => 11.2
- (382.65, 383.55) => 11.1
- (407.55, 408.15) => 27.6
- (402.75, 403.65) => 24.8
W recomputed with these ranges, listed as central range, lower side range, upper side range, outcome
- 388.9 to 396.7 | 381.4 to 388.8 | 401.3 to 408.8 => 0.12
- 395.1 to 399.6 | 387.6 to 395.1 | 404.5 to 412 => 0.07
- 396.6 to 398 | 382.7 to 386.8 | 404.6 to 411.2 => 0.45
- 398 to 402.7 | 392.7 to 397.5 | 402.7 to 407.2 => -0.24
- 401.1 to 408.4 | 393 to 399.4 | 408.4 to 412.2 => -0.16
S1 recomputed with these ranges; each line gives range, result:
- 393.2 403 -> 20.6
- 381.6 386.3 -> 13.5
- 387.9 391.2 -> 17.4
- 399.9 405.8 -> 26.5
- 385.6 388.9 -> 15.8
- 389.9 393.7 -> 16.1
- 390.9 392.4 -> 18.9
